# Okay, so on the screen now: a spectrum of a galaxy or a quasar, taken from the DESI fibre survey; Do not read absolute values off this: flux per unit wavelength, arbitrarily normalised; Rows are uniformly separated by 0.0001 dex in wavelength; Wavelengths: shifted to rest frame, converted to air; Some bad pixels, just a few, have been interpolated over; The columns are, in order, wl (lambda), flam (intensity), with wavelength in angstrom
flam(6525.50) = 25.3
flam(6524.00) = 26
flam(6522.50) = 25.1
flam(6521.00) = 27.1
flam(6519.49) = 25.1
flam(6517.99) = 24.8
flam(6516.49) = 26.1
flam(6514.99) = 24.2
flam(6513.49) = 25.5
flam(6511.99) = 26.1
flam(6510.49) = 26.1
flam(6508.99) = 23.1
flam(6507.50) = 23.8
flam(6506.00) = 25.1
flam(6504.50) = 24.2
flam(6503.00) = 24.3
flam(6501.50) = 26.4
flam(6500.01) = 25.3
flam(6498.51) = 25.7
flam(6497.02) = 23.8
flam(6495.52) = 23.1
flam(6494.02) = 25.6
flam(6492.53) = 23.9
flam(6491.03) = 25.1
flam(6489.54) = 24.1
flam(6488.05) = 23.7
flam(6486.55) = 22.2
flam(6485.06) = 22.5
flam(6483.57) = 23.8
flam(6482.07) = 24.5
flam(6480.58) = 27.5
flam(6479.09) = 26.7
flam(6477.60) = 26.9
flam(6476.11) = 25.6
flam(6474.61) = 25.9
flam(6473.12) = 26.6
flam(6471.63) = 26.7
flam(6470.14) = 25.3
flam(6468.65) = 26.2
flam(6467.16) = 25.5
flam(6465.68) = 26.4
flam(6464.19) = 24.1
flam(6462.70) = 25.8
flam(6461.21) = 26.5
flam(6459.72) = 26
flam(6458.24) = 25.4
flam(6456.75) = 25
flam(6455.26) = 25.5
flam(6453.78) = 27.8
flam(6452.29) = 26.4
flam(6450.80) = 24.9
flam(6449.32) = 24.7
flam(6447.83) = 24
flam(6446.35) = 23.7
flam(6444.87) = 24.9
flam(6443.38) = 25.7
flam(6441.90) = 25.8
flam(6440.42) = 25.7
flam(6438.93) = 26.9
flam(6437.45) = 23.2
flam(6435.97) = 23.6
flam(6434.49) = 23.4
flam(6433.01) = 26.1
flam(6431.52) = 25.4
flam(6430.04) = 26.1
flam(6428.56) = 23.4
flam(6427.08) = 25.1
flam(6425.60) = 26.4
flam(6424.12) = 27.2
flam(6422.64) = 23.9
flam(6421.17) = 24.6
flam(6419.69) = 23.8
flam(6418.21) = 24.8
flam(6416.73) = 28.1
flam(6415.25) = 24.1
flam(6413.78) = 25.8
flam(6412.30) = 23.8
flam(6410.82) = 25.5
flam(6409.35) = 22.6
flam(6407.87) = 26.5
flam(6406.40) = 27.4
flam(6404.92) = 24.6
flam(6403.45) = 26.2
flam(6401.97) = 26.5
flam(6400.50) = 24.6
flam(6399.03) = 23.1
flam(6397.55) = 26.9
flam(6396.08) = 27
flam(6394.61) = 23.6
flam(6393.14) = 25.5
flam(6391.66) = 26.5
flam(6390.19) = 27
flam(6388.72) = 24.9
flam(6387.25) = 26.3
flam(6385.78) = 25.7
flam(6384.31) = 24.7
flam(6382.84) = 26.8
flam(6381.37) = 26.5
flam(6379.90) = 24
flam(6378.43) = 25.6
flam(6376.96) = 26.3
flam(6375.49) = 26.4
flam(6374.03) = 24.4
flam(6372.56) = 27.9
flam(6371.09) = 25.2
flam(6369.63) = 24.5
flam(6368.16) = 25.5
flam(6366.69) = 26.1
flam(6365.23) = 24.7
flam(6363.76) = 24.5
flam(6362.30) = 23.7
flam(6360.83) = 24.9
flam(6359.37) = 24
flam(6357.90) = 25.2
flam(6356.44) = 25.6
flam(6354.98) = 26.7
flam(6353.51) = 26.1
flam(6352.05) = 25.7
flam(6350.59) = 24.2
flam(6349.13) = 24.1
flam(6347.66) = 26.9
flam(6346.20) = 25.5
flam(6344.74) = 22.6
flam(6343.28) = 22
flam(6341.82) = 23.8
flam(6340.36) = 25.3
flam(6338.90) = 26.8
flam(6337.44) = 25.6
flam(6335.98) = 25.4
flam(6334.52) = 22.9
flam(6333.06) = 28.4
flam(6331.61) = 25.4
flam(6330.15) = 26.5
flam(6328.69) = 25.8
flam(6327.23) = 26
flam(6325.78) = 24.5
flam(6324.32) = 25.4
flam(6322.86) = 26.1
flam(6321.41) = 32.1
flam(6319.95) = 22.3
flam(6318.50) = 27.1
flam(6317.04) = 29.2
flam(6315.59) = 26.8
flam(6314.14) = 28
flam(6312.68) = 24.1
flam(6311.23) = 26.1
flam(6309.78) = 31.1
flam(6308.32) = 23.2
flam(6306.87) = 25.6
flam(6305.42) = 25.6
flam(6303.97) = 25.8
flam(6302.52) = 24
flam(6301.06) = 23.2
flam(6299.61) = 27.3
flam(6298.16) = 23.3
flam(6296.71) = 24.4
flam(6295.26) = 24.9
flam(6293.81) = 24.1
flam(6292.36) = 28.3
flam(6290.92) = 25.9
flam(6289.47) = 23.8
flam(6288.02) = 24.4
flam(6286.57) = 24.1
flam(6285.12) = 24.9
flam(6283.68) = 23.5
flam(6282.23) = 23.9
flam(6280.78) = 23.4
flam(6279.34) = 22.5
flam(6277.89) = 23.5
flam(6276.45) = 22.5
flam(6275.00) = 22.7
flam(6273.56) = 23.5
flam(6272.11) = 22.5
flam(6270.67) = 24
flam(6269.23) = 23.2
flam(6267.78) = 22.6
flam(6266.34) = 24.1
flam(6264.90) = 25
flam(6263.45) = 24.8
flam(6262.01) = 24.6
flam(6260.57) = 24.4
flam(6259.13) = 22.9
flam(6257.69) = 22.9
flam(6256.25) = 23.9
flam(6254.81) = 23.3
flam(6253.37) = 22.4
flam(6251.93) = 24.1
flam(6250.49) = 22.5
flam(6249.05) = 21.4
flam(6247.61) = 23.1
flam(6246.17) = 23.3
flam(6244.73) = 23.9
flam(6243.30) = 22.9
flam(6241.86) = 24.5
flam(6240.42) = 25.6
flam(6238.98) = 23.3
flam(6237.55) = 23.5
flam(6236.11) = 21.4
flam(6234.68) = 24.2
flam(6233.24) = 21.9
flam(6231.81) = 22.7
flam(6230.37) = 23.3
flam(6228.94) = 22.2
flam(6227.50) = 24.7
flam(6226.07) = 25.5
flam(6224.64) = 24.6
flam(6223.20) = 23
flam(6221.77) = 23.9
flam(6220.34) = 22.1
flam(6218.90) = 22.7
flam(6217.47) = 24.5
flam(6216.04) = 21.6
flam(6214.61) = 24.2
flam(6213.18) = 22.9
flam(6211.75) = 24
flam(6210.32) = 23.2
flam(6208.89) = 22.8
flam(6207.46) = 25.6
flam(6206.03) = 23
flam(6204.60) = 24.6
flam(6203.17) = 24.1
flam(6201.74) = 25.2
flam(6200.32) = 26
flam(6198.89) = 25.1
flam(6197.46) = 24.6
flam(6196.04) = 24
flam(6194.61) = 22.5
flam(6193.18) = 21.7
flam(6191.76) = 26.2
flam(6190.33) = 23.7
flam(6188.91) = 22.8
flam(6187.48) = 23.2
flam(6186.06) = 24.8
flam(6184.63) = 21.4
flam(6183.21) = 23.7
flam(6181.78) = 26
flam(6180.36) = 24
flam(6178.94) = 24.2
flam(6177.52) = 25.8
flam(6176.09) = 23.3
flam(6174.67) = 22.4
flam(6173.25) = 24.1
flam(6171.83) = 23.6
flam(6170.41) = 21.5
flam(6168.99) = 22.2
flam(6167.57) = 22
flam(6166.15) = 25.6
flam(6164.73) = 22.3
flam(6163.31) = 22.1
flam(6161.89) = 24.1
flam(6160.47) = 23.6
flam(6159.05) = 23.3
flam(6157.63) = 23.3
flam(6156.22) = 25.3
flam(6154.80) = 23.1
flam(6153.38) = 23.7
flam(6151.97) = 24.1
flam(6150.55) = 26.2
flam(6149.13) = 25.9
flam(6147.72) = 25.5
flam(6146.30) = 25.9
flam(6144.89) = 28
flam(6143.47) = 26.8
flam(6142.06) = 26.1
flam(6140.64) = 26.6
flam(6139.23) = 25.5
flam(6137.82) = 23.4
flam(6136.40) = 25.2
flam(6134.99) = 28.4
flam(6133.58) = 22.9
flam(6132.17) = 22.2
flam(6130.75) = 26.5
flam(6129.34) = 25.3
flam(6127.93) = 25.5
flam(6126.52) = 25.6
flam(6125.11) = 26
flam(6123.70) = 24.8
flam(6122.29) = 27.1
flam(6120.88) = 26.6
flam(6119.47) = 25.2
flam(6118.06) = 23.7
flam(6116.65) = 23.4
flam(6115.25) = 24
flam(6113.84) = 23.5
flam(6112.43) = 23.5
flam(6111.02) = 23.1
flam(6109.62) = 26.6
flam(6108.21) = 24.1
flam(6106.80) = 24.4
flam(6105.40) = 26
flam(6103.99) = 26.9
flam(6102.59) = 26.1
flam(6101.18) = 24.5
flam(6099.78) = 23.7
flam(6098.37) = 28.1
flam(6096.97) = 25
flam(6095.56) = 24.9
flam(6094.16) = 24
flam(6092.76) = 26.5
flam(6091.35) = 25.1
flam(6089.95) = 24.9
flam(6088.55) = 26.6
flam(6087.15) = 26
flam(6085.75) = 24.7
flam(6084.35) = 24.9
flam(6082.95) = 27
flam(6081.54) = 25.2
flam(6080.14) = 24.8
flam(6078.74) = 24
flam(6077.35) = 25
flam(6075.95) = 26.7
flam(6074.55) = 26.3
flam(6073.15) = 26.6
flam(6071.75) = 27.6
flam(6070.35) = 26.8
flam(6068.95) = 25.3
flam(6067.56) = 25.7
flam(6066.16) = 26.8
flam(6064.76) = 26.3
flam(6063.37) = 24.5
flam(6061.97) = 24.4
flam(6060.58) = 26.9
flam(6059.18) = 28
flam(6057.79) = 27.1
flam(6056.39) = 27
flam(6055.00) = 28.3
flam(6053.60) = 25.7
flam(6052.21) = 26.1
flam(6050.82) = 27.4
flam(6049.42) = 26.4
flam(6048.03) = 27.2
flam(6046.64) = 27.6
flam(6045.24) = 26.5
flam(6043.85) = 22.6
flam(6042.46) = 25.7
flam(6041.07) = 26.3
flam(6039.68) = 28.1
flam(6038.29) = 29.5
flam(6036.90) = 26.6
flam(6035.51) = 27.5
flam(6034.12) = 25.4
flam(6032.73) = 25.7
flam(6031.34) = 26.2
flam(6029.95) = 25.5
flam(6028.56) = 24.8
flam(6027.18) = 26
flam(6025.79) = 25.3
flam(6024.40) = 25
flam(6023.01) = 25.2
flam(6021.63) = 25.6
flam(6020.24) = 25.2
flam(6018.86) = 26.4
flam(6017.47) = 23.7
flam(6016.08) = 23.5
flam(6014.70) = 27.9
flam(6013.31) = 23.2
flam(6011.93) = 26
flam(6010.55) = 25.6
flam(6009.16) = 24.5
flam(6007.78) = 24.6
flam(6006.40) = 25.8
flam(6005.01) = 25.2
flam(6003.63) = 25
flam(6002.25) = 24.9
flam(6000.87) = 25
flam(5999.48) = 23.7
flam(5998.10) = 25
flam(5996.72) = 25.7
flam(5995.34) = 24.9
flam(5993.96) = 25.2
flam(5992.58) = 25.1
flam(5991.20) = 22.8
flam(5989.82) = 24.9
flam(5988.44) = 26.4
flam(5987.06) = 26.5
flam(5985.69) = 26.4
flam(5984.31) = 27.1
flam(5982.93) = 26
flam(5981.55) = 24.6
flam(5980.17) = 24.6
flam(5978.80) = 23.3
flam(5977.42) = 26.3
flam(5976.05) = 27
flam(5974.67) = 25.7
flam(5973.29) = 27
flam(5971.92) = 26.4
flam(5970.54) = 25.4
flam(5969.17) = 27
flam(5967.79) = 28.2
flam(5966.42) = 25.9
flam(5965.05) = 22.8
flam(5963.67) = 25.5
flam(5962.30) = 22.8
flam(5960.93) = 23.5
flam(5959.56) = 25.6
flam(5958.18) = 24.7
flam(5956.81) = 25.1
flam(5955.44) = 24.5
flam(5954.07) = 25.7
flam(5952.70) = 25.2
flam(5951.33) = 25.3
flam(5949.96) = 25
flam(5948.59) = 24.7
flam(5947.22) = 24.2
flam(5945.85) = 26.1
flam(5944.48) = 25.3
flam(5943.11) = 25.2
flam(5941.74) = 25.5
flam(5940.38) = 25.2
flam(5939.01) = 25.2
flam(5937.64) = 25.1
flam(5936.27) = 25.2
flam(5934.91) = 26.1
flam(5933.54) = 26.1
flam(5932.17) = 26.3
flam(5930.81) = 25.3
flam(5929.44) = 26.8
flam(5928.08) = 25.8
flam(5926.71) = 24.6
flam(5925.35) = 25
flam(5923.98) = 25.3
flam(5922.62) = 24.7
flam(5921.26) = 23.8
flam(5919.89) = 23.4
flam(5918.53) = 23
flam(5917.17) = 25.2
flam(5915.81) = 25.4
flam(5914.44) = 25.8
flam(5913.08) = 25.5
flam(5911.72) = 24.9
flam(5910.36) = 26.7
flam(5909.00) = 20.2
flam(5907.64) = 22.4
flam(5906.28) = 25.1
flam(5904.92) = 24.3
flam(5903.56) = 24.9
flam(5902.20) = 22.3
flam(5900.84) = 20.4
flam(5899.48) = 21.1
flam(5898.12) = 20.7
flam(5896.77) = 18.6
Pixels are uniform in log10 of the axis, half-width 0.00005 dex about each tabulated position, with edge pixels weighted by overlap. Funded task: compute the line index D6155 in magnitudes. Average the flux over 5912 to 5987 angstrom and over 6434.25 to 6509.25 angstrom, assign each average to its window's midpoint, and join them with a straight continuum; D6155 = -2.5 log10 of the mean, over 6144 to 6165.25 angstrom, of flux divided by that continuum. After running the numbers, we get 0.03 mag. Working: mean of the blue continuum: 25.3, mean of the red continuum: 25.1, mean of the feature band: 24.5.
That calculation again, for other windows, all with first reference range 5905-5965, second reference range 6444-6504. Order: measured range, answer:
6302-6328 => -0.050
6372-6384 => -0.033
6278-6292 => 0.042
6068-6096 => -0.029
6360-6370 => 0.013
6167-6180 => 0.079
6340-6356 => 0.014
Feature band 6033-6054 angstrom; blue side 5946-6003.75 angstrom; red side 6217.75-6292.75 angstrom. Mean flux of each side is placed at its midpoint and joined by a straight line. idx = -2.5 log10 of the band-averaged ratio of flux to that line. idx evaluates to -0.072 mag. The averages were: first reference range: 25.3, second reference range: 23.6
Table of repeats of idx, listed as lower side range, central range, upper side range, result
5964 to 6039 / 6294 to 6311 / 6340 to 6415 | 0.00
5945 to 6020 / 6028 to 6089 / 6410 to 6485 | -0.04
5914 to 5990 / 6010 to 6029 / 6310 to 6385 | 0.01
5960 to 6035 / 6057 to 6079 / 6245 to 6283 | -0.06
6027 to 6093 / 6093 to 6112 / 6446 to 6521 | 0.04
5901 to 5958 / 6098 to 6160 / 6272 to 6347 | 0.00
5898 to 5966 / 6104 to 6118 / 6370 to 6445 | 0.02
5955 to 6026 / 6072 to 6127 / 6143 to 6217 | -0.03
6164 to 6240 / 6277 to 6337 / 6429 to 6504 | -0.05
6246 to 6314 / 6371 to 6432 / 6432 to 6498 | -0.03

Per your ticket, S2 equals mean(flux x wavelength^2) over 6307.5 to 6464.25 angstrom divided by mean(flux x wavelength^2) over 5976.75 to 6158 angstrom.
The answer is 1.11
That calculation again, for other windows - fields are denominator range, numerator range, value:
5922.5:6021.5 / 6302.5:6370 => 1.14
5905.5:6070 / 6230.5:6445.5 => 1.10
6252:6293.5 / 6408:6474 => 1.12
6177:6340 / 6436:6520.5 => 1.11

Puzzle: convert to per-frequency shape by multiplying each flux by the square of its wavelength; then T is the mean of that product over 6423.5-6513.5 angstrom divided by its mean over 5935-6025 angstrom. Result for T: 1.2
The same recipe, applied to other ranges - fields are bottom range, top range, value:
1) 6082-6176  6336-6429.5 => 1.11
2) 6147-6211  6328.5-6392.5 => 1.13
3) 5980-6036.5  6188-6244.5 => 1.00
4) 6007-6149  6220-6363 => 1.03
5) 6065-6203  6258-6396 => 1.08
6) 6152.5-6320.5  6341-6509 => 1.11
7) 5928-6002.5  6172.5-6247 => 1.01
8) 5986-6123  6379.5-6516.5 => 1.12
